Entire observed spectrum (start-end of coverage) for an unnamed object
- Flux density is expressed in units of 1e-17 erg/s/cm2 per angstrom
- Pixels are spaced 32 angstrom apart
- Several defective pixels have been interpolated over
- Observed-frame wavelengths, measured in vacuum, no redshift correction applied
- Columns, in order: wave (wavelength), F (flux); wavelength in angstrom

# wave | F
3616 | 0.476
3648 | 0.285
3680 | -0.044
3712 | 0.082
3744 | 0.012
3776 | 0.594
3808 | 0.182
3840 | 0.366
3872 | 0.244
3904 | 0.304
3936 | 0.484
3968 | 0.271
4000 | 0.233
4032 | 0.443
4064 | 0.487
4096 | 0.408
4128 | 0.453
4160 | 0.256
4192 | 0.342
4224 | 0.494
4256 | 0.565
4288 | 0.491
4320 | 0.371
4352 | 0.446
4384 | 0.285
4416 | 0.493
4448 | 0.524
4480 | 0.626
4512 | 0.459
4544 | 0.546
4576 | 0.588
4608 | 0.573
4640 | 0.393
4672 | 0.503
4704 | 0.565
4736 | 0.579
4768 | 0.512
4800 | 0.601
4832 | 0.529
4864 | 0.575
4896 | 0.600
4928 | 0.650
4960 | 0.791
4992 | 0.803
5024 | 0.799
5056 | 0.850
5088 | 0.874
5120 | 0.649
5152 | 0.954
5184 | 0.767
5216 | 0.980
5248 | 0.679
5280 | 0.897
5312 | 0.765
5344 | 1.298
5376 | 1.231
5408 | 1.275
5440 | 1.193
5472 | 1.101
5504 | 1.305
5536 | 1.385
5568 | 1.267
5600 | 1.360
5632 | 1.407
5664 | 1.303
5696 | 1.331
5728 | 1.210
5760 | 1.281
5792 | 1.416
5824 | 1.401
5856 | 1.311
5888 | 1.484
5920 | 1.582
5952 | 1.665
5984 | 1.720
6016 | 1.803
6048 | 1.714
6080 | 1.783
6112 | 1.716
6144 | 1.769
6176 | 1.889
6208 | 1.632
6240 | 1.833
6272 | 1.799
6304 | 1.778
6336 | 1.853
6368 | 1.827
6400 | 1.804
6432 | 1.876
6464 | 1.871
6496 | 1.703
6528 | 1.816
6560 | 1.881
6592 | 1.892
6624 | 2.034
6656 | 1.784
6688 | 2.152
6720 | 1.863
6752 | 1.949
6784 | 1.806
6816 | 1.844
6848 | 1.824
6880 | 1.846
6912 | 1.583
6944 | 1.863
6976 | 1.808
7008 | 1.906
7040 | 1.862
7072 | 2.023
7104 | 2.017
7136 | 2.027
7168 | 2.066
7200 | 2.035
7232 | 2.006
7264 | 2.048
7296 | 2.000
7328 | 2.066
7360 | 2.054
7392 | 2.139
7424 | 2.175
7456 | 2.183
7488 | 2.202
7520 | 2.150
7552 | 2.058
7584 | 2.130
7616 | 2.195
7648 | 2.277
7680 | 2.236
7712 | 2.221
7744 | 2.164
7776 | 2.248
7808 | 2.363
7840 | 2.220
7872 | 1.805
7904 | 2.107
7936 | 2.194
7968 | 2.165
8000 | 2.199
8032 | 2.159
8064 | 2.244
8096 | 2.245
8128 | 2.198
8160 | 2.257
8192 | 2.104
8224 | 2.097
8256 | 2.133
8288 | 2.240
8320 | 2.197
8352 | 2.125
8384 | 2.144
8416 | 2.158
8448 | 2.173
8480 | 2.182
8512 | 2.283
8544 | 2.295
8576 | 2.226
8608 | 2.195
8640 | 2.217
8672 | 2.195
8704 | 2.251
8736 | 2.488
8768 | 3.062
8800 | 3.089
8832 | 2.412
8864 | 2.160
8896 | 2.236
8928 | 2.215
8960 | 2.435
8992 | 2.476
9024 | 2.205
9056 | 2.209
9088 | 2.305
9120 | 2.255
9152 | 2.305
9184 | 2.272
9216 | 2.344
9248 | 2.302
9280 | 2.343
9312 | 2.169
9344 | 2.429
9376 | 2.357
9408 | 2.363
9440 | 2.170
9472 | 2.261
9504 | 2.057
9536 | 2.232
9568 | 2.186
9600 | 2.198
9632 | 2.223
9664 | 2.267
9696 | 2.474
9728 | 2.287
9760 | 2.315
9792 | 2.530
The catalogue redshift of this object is 0.334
